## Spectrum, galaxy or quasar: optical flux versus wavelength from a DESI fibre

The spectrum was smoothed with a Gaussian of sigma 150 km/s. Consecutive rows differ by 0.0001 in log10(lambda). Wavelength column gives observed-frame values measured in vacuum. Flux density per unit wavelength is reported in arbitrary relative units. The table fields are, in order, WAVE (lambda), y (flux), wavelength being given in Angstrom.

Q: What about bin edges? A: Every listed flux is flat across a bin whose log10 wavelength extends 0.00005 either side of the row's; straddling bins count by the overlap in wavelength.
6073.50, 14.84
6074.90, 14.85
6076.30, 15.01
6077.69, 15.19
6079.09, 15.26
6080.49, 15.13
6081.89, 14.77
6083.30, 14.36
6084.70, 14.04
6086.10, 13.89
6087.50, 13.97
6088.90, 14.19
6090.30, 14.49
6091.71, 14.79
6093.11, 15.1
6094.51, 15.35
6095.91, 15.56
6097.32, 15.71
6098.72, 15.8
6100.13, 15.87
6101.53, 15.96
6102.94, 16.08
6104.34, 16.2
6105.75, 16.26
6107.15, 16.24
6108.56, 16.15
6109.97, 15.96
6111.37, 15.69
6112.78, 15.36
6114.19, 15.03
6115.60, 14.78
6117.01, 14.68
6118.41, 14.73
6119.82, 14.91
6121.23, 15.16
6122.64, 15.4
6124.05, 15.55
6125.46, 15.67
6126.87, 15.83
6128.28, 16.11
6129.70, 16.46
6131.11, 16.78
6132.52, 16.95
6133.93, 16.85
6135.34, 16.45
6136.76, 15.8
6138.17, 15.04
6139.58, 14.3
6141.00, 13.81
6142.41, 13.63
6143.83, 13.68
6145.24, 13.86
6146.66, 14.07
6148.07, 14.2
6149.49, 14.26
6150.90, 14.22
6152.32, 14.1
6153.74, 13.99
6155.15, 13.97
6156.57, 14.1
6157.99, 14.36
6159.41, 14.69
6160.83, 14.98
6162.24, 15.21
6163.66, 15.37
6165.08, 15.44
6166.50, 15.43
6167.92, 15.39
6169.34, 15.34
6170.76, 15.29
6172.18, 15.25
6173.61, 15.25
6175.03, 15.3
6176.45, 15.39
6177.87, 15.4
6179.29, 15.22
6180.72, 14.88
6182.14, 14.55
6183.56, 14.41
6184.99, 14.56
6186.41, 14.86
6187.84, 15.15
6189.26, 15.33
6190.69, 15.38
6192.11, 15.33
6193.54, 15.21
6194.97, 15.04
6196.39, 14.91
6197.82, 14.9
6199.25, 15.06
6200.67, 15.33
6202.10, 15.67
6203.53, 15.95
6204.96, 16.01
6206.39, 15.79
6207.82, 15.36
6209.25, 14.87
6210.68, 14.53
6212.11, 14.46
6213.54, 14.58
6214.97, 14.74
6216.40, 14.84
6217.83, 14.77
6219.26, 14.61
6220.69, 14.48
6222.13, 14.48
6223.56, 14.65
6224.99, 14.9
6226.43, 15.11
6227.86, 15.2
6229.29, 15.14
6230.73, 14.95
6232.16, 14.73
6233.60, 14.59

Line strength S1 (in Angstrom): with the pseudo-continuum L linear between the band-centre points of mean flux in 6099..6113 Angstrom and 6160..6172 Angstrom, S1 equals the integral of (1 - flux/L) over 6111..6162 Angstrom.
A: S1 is 2.2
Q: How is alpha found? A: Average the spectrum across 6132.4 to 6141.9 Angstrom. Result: 15.5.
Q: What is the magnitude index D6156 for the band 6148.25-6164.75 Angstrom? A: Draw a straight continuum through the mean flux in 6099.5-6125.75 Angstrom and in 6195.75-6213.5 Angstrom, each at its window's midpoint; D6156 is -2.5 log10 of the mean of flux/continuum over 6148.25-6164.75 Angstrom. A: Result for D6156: 0.07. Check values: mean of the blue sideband 15.6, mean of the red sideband 15.2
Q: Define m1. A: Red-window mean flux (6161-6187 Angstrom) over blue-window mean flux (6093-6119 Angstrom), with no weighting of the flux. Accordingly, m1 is 1.0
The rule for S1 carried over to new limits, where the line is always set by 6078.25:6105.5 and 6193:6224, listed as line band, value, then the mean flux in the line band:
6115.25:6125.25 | 0.0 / 15.1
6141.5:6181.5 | 0.9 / 14.7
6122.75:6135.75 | -1.0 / 16.3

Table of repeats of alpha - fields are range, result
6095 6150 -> 15.4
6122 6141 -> 15.9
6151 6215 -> 15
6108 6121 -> 15.2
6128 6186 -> 15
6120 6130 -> 15.7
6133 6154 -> 14.6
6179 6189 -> 14.8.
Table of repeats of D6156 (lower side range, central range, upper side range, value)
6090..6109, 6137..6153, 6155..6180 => 0.084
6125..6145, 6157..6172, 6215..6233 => 0.009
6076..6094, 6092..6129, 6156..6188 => -0.059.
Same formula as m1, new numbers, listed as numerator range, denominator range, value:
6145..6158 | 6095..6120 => 0.90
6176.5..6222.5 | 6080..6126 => 0.99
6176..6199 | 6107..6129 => 0.97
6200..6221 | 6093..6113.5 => 0.95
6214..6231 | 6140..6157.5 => 1.06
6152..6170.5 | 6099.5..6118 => 0.94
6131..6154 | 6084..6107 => 0.97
